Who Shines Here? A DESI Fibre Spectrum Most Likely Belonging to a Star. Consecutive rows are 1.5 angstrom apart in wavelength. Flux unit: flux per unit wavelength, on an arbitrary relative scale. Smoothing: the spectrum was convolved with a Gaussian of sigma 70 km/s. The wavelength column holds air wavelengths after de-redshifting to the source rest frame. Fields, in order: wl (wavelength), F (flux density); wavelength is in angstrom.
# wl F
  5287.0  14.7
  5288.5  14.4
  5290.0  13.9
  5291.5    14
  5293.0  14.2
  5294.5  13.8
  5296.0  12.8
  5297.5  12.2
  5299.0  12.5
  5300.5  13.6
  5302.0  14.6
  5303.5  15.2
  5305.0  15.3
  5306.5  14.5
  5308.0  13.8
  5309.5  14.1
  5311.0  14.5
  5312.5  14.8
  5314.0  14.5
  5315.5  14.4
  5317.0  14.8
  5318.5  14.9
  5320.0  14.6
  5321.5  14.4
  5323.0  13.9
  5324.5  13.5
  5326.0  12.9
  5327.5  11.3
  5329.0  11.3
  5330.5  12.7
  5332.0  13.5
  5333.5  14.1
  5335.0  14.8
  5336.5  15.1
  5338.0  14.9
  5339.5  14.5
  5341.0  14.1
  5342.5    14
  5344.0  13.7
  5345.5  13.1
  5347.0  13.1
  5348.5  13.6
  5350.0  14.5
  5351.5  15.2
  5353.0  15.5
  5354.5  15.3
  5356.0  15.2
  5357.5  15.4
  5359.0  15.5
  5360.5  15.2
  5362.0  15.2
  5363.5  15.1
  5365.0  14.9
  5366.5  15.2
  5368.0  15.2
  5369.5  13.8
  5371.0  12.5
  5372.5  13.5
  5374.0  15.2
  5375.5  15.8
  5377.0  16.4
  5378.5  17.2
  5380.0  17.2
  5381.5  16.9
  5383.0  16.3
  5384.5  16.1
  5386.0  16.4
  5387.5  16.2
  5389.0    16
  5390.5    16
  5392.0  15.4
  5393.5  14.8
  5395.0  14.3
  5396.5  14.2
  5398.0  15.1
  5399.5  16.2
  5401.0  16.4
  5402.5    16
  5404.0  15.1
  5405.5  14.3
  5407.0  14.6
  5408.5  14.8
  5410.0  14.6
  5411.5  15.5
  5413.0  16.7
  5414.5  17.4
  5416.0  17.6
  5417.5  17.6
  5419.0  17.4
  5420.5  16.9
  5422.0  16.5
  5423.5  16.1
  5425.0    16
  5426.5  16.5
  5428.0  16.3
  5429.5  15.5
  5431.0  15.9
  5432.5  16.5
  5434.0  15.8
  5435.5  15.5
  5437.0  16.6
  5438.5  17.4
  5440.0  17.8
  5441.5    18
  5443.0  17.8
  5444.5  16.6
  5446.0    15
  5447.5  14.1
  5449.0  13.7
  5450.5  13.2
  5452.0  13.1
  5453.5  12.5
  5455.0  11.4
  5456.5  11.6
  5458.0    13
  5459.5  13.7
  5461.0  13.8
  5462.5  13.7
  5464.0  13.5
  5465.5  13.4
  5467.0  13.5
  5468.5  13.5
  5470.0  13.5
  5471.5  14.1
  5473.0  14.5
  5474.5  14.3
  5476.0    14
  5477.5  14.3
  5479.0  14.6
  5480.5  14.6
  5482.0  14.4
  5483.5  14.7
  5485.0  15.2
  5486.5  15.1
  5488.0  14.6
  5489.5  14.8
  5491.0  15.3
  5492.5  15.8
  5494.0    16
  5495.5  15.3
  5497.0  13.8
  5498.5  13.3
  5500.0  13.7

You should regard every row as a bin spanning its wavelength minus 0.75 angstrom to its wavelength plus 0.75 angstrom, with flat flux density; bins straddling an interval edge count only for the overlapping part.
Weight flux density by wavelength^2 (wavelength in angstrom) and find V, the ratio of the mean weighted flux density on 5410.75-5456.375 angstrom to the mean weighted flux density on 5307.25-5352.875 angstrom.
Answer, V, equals 1.2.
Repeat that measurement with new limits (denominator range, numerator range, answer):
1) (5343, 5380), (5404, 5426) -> 1.11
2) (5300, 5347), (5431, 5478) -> 1.09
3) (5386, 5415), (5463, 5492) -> 0.95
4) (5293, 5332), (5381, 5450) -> 1.20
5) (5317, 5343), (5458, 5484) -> 1.07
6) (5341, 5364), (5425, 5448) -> 1.15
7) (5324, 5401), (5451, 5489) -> 0.97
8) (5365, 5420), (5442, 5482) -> 0.91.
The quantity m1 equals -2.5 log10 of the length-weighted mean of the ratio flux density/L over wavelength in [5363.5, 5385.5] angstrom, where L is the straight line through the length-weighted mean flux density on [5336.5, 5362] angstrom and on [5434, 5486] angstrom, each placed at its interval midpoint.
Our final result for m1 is -0.06 mag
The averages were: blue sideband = 14.6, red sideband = 14.5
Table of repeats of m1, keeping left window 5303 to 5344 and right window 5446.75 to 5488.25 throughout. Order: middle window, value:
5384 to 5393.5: -0.14 mag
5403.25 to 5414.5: -0.10 mag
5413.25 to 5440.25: -0.20 mag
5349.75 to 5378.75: -0.08 mag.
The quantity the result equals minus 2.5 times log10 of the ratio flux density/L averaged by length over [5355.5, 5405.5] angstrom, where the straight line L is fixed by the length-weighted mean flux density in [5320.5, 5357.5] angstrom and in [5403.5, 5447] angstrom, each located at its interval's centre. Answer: -0.03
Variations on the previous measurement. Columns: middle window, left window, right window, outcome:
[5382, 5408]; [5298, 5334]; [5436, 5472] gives -0.10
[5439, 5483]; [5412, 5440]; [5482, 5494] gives 0.11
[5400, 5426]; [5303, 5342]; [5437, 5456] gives -0.09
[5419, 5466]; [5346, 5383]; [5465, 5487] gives -0.04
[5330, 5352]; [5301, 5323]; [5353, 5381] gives 0.06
